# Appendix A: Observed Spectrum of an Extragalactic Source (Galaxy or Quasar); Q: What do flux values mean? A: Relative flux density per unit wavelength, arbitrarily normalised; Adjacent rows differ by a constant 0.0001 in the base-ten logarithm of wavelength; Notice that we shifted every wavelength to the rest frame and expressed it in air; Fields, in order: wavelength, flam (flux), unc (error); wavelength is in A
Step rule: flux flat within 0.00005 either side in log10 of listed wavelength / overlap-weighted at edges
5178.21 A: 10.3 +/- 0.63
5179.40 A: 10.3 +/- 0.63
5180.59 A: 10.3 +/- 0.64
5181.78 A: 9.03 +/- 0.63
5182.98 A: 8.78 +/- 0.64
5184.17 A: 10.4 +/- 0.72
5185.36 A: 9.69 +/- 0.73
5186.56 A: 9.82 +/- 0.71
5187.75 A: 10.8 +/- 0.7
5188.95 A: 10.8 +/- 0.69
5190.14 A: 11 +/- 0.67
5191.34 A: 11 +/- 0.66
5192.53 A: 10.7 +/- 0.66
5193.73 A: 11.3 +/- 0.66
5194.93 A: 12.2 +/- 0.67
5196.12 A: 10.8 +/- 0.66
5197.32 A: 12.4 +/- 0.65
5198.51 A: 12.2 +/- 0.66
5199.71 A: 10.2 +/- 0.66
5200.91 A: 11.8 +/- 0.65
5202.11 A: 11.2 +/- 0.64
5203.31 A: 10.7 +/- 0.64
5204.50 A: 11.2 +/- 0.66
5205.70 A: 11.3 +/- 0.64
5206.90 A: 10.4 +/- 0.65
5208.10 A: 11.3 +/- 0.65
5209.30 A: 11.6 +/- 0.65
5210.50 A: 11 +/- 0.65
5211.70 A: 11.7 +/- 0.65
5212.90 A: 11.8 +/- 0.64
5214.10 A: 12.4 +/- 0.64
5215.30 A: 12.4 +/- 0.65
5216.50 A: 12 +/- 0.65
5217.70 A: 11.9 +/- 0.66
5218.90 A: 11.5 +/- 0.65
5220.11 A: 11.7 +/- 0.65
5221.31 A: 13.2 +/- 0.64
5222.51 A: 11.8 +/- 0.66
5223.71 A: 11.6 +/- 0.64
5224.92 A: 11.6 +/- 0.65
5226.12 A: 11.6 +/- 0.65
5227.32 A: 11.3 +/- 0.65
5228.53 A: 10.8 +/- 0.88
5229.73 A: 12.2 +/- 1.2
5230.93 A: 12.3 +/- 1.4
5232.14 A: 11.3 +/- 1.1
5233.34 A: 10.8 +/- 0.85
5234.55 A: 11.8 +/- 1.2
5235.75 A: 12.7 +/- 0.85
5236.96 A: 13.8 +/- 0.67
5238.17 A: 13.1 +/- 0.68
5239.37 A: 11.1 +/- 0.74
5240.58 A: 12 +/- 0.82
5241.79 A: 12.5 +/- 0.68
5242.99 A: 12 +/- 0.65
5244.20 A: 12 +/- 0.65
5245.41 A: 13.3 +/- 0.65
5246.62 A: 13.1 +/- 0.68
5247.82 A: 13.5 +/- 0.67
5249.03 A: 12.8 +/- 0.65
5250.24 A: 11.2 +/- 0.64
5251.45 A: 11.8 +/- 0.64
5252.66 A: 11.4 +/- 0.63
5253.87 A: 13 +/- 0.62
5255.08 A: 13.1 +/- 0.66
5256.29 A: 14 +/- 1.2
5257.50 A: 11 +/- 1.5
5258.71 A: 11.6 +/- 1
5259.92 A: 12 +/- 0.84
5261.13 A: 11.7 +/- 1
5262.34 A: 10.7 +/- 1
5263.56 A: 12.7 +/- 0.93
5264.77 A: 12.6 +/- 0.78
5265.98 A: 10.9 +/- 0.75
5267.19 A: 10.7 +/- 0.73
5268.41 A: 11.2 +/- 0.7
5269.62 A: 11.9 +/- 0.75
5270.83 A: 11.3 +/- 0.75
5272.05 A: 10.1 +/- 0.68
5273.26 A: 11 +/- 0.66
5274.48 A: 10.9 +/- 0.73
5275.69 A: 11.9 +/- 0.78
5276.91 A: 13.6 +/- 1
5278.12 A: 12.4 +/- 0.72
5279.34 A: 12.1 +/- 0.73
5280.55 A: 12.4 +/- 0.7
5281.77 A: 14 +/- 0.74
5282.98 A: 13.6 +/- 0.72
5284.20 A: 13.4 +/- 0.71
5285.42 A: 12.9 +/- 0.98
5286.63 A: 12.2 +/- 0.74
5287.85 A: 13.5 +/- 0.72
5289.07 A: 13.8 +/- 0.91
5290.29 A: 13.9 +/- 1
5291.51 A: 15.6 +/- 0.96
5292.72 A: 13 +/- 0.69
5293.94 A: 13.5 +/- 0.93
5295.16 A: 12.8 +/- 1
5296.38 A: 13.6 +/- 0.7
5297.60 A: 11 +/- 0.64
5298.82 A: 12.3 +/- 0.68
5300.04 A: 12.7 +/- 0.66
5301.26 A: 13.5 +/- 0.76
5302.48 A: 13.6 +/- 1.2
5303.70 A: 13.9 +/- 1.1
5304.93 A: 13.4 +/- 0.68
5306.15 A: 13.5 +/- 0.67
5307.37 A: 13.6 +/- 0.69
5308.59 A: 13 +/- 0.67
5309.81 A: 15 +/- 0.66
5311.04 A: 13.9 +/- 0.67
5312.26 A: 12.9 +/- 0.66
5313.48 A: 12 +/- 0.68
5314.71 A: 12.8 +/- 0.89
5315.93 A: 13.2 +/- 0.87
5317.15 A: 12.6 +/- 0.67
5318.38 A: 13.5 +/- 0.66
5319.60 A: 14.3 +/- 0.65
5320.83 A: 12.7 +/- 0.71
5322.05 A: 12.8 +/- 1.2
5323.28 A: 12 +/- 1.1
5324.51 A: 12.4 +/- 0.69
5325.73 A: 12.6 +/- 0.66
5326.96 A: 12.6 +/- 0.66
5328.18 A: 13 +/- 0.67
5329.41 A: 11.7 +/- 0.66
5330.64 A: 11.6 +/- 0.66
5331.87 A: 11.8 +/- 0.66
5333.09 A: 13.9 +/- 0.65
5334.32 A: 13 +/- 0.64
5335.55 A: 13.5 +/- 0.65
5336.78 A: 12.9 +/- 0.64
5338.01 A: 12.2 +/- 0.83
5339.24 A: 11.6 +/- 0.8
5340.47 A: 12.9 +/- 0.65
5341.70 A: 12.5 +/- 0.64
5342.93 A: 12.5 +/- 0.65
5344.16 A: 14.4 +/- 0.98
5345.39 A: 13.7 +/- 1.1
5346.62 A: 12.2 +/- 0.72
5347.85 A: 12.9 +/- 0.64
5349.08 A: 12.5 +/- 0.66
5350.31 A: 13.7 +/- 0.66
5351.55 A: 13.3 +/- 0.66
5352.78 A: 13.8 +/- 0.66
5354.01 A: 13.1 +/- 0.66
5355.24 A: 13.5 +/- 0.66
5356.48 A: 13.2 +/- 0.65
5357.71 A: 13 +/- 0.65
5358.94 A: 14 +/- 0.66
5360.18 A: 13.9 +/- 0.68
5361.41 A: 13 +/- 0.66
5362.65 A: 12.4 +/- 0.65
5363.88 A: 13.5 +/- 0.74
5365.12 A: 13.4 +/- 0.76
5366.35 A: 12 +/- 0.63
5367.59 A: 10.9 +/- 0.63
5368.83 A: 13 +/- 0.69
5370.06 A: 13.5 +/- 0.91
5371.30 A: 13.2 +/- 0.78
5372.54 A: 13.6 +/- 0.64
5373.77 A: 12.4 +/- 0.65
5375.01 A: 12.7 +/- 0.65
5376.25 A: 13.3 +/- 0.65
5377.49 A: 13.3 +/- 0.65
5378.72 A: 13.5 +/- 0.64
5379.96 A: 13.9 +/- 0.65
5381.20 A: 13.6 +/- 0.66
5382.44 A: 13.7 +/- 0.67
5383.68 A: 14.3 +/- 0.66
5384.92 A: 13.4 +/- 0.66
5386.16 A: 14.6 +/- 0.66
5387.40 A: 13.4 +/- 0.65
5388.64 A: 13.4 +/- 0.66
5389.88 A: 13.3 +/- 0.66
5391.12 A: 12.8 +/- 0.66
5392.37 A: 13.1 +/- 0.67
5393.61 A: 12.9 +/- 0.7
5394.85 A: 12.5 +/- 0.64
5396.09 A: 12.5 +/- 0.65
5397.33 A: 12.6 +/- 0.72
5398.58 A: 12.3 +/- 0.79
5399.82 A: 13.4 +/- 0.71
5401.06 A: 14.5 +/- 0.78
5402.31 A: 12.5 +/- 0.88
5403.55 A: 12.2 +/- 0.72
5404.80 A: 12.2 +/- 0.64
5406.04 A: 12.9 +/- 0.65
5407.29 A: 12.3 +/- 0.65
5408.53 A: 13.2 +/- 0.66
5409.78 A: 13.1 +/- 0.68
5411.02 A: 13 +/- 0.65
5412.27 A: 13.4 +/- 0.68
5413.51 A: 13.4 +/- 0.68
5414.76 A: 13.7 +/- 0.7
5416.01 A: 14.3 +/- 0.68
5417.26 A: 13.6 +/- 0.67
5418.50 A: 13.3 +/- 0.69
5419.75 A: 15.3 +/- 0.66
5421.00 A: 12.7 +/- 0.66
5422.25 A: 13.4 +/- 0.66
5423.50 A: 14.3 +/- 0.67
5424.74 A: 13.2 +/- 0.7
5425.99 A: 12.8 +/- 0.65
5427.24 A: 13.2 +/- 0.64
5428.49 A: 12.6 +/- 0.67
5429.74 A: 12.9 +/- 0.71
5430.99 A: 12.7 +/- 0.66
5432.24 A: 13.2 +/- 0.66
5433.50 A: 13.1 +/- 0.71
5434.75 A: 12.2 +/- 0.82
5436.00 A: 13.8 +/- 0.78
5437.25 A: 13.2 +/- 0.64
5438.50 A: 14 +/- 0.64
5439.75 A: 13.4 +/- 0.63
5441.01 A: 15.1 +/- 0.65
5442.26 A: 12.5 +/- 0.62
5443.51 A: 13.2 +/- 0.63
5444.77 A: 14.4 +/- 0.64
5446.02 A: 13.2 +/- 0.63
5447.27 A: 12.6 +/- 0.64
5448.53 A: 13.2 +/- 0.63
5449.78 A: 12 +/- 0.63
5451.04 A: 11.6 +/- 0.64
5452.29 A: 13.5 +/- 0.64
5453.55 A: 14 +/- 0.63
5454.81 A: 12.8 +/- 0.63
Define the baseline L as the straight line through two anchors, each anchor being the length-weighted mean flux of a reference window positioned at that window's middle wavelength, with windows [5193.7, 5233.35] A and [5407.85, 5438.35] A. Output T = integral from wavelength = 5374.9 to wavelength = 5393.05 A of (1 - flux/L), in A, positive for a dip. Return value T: -0.7 A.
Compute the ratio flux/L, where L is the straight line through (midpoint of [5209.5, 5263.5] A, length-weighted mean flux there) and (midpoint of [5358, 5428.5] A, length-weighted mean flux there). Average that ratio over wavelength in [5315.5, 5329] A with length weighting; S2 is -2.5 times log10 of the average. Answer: -0.02 mag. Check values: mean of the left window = 12.1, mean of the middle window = 12.9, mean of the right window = 13.2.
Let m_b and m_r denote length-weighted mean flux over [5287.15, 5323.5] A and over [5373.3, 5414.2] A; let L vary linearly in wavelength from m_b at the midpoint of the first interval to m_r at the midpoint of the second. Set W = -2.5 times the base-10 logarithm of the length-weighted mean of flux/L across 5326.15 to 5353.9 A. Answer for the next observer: 0.03 mag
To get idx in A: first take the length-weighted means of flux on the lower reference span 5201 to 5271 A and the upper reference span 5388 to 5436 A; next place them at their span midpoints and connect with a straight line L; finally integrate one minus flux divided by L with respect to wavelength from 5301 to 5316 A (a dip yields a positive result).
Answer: -1.2 A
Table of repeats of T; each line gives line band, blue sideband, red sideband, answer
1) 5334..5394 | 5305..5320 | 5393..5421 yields 0.4 A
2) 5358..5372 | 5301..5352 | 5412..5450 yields 0.1 A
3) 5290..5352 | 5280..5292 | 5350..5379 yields 1.5 A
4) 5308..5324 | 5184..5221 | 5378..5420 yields -0.9 A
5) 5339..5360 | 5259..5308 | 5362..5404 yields -0.4 A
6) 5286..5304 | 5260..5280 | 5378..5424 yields -2.0 A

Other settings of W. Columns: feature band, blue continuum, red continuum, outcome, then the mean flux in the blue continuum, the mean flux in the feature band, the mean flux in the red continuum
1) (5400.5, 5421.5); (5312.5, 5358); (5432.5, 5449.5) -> 0.00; 12.9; 13.3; 13.3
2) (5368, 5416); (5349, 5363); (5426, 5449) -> 0.01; 13.3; 13.2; 13.2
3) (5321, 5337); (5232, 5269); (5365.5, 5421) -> 0.01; 12.1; 12.6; 13.2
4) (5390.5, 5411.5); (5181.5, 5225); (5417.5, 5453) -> 0.01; 11.2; 12.8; 13.2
